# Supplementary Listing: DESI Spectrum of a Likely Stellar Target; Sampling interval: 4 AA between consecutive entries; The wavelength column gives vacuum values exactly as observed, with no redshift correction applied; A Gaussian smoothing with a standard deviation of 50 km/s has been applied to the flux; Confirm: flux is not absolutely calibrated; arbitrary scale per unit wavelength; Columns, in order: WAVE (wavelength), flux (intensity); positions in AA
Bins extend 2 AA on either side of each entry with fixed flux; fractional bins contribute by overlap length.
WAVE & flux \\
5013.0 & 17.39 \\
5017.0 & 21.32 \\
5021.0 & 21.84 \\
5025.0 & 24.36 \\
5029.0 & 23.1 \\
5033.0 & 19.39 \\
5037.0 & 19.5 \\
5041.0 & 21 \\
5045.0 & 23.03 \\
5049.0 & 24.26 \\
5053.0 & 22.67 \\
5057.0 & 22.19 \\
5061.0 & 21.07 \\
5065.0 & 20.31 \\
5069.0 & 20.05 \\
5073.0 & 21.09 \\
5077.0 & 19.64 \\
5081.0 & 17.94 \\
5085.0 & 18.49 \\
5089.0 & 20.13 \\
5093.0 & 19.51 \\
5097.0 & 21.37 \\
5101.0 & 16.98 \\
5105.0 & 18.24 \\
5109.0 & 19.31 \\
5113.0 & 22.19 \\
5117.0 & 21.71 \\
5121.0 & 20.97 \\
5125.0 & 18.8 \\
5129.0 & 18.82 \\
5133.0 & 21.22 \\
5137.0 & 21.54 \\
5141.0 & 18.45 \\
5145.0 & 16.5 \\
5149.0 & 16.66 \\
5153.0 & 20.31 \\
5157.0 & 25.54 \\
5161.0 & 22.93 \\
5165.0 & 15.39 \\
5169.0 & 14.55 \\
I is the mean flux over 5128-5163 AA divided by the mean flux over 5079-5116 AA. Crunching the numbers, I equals 1.04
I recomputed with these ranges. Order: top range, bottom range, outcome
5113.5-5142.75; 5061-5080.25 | 1.01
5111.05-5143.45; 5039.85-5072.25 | 0.94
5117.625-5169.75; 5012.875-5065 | 0.90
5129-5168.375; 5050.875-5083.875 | 0.95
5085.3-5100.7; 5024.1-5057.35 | 0.89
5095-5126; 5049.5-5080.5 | 0.95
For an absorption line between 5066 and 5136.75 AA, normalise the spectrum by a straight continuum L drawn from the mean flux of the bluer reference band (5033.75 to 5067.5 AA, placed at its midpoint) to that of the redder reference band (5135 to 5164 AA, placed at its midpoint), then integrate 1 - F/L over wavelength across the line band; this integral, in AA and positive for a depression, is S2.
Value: 3.4 AA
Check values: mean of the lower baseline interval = 21.6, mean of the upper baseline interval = 20.1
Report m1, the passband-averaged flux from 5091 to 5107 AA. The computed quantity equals 19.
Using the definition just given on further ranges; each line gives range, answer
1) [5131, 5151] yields 18.9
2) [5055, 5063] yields 21.6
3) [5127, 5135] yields 20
